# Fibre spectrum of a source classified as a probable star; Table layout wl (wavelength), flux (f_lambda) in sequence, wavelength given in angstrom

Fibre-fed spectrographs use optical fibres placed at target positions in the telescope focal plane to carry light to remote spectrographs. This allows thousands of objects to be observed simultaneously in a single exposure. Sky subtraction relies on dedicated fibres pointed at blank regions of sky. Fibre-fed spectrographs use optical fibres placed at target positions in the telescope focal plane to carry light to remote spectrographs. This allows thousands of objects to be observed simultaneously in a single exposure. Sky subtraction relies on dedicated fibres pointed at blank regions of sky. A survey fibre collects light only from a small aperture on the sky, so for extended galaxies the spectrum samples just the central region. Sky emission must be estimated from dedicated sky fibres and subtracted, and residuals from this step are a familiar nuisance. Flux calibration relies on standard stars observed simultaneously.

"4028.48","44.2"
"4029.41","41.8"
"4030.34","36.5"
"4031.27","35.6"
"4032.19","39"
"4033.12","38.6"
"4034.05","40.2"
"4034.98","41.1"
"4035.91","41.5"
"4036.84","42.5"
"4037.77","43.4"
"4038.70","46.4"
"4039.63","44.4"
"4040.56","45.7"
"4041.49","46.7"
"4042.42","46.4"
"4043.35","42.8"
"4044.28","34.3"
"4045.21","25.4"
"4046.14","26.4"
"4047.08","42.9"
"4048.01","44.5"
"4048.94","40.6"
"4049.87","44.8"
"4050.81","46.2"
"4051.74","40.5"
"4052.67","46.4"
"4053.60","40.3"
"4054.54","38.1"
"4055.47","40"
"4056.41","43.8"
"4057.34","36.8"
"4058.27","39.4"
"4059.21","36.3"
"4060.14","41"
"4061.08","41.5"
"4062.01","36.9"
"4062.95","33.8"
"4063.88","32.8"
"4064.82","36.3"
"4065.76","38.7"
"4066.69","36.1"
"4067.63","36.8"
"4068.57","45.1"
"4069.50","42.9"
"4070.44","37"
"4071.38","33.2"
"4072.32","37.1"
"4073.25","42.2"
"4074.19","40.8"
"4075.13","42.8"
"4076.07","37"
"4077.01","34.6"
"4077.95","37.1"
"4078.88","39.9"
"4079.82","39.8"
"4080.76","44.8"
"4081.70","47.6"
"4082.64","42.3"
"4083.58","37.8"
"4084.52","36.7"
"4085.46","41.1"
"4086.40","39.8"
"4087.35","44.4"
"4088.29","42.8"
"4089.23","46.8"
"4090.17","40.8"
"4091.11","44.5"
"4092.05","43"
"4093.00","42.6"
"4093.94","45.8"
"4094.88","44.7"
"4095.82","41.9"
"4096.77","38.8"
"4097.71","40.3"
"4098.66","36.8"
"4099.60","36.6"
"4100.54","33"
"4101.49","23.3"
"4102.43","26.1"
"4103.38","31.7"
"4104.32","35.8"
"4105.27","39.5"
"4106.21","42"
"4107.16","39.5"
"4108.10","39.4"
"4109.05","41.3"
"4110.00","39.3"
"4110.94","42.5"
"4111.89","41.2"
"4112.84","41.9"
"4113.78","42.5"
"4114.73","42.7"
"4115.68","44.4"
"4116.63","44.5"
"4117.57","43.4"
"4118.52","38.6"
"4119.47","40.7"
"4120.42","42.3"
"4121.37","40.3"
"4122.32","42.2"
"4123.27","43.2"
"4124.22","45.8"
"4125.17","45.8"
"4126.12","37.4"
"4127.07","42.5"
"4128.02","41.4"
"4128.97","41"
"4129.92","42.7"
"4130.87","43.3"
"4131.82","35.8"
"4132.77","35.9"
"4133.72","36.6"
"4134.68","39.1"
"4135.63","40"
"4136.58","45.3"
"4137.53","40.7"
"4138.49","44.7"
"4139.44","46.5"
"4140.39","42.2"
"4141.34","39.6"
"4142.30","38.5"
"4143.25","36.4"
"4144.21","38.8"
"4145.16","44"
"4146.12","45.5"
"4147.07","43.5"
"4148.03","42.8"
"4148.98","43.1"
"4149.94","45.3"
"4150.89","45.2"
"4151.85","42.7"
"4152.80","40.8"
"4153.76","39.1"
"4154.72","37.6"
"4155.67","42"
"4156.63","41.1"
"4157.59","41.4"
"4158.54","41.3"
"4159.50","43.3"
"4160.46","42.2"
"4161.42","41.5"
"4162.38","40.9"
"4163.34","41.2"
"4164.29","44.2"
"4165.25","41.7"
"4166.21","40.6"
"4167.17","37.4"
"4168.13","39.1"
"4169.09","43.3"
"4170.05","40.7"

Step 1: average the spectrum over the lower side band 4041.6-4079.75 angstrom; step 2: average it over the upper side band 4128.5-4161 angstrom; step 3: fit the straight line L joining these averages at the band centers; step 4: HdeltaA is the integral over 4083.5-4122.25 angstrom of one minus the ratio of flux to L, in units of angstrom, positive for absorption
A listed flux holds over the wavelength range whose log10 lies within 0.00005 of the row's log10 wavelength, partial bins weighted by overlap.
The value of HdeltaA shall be 0.17 angstrom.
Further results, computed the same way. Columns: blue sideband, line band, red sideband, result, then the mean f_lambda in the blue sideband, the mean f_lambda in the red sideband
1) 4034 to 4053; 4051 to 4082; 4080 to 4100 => 1.78 angstrom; 41.6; 41.9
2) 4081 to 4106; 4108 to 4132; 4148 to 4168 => -0.91 angstrom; 39.5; 41.6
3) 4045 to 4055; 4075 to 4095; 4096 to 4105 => -3.26 angstrom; 40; 34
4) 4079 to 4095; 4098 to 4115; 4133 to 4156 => 1.91 angstrom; 42.6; 41.6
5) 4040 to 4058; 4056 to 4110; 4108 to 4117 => 2.94 angstrom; 40.7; 42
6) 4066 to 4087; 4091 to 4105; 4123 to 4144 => 0.93 angstrom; 39.7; 41.1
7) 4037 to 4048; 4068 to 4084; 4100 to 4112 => -0.72 angstrom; 40.7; 36.4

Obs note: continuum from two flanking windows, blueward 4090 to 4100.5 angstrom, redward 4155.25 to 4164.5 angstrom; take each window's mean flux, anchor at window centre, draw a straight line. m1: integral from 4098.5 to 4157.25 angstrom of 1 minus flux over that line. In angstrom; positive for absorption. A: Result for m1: 1.4 angstrom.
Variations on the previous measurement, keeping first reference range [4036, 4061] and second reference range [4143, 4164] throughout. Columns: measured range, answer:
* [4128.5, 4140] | 0.21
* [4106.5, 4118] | -0.09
